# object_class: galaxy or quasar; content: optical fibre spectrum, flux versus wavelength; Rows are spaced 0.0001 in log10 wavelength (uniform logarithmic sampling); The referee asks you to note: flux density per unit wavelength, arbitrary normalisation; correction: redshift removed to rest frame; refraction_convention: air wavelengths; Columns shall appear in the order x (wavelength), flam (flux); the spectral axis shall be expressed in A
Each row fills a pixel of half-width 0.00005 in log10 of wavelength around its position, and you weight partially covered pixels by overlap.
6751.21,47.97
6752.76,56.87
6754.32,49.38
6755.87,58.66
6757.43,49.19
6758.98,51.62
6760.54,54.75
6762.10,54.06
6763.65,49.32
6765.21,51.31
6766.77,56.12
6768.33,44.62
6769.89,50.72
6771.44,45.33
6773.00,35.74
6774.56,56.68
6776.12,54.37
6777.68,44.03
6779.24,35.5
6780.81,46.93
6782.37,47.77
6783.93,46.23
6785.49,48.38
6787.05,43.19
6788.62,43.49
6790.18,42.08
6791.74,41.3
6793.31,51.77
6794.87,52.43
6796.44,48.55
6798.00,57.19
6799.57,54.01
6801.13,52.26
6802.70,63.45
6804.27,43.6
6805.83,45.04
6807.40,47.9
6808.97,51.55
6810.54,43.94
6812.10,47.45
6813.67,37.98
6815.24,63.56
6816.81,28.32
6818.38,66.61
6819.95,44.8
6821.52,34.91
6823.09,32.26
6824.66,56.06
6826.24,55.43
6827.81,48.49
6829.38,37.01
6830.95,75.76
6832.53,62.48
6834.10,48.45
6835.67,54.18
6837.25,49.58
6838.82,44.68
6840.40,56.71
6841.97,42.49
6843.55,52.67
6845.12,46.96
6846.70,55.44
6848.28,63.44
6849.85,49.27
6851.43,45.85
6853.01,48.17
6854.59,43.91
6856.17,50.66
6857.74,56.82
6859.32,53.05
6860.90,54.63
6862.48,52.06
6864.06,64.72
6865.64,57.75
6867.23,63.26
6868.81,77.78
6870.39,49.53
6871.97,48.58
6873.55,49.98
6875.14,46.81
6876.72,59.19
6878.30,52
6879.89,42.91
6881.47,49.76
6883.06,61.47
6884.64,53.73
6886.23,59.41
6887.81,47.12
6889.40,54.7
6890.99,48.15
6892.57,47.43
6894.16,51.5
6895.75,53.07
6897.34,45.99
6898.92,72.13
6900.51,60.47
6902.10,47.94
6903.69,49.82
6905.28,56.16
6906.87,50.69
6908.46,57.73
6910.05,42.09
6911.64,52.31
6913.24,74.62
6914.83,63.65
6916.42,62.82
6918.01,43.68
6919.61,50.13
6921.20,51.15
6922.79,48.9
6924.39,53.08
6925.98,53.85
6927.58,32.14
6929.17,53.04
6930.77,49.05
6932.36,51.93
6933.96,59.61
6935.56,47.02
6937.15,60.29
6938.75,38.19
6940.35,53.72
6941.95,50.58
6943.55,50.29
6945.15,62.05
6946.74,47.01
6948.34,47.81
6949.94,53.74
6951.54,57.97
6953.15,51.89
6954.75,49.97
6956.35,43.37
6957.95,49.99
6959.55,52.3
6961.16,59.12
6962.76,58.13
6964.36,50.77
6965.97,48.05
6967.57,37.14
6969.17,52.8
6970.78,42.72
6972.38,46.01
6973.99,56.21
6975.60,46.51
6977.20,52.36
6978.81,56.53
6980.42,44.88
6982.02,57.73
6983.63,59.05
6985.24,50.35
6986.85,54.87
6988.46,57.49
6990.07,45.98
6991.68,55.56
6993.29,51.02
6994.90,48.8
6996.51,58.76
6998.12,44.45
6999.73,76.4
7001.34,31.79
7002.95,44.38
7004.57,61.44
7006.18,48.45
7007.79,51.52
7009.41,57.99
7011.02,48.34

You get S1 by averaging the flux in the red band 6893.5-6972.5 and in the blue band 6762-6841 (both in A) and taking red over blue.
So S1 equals 1.07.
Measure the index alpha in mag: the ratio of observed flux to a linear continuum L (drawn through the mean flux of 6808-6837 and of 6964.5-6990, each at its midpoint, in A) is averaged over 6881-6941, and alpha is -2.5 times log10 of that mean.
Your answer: -0.06 mag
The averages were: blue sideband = 49.4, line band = 52.9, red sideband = 50.7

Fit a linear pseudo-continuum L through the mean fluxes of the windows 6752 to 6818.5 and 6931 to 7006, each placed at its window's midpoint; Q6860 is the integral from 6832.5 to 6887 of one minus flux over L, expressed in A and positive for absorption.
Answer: -3.5 A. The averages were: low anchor 49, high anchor 51.6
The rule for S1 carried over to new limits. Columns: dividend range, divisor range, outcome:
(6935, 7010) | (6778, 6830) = 1.09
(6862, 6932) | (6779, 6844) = 1.10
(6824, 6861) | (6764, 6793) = 1.12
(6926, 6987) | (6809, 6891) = 0.98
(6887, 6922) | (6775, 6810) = 1.11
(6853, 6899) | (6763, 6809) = 1.11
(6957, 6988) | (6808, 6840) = 1.04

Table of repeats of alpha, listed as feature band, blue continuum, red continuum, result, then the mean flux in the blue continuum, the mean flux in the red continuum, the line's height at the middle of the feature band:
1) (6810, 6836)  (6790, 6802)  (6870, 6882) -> 0.02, 50.4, 49.9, 50.2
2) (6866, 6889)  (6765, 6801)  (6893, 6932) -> -0.06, 47.8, 53.1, 51.7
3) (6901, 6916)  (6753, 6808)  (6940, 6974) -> -0.10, 49.1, 50.8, 50.4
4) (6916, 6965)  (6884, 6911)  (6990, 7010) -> 0.03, 52.8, 52.2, 52.6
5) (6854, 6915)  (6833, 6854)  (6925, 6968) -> -0.07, 50.7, 50.8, 50.8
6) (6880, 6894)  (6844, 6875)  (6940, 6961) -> 0.03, 54.1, 51.8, 53.4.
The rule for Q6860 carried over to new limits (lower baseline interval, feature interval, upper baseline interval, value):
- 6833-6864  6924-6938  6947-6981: -0.1 A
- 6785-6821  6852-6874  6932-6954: -2.1 A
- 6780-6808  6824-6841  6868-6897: -1.0 A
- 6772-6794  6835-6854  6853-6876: 0.6 A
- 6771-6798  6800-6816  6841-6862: -0.6 A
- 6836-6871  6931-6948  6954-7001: 0.2 A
